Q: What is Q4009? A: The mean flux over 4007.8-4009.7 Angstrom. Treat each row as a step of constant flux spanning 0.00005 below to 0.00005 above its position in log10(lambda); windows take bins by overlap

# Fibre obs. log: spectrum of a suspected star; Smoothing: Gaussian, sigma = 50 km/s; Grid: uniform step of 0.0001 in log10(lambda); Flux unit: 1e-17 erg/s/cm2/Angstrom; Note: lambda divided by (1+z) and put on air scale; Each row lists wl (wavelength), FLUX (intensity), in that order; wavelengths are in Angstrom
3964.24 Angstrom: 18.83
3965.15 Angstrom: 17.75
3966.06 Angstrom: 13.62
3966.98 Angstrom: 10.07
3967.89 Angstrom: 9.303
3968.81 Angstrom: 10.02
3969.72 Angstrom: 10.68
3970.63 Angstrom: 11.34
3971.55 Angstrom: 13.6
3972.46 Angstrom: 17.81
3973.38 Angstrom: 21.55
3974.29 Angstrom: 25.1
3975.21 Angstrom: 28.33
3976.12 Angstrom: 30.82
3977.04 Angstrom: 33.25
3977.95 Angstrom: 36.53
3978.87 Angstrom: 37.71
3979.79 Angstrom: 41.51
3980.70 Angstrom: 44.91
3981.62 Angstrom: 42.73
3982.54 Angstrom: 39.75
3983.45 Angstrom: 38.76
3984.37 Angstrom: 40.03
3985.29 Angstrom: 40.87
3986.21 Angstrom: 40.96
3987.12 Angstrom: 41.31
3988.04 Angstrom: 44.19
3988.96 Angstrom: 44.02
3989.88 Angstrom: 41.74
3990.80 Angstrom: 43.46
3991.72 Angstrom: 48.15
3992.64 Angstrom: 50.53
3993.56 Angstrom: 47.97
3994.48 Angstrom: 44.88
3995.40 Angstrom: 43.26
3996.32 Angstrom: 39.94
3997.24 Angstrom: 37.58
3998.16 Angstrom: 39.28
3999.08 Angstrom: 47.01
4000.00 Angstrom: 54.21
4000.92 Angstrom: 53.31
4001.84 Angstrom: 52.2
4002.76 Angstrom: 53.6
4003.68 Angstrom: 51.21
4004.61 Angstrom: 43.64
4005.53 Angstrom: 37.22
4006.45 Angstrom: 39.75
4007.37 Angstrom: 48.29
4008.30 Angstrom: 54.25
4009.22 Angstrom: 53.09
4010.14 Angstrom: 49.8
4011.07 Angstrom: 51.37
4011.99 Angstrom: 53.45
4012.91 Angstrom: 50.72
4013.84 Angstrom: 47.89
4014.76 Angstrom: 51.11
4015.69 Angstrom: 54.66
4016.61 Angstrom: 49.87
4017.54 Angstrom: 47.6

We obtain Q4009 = 53.5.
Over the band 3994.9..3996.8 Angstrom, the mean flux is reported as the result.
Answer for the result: 41.6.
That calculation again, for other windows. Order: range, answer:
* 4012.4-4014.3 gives 49.4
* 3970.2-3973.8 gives 16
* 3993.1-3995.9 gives 45.3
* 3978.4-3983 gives 41.3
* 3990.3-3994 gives 47.4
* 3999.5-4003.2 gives 53.3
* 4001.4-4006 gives 47.5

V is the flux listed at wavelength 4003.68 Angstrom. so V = 51.21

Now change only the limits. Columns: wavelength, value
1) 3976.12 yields 30.82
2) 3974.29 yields 25.1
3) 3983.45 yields 38.76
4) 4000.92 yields 53.31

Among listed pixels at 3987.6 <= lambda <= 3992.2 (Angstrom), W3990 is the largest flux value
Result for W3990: 48.15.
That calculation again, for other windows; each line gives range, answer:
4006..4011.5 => 54.25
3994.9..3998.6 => 43.26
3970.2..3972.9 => 17.81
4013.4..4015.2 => 51.11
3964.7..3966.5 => 17.75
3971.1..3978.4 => 36.53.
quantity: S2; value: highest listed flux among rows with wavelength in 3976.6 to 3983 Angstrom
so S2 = 44.91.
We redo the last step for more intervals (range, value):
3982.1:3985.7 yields 40.87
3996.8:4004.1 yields 54.21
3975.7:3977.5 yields 33.25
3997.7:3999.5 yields 47.01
